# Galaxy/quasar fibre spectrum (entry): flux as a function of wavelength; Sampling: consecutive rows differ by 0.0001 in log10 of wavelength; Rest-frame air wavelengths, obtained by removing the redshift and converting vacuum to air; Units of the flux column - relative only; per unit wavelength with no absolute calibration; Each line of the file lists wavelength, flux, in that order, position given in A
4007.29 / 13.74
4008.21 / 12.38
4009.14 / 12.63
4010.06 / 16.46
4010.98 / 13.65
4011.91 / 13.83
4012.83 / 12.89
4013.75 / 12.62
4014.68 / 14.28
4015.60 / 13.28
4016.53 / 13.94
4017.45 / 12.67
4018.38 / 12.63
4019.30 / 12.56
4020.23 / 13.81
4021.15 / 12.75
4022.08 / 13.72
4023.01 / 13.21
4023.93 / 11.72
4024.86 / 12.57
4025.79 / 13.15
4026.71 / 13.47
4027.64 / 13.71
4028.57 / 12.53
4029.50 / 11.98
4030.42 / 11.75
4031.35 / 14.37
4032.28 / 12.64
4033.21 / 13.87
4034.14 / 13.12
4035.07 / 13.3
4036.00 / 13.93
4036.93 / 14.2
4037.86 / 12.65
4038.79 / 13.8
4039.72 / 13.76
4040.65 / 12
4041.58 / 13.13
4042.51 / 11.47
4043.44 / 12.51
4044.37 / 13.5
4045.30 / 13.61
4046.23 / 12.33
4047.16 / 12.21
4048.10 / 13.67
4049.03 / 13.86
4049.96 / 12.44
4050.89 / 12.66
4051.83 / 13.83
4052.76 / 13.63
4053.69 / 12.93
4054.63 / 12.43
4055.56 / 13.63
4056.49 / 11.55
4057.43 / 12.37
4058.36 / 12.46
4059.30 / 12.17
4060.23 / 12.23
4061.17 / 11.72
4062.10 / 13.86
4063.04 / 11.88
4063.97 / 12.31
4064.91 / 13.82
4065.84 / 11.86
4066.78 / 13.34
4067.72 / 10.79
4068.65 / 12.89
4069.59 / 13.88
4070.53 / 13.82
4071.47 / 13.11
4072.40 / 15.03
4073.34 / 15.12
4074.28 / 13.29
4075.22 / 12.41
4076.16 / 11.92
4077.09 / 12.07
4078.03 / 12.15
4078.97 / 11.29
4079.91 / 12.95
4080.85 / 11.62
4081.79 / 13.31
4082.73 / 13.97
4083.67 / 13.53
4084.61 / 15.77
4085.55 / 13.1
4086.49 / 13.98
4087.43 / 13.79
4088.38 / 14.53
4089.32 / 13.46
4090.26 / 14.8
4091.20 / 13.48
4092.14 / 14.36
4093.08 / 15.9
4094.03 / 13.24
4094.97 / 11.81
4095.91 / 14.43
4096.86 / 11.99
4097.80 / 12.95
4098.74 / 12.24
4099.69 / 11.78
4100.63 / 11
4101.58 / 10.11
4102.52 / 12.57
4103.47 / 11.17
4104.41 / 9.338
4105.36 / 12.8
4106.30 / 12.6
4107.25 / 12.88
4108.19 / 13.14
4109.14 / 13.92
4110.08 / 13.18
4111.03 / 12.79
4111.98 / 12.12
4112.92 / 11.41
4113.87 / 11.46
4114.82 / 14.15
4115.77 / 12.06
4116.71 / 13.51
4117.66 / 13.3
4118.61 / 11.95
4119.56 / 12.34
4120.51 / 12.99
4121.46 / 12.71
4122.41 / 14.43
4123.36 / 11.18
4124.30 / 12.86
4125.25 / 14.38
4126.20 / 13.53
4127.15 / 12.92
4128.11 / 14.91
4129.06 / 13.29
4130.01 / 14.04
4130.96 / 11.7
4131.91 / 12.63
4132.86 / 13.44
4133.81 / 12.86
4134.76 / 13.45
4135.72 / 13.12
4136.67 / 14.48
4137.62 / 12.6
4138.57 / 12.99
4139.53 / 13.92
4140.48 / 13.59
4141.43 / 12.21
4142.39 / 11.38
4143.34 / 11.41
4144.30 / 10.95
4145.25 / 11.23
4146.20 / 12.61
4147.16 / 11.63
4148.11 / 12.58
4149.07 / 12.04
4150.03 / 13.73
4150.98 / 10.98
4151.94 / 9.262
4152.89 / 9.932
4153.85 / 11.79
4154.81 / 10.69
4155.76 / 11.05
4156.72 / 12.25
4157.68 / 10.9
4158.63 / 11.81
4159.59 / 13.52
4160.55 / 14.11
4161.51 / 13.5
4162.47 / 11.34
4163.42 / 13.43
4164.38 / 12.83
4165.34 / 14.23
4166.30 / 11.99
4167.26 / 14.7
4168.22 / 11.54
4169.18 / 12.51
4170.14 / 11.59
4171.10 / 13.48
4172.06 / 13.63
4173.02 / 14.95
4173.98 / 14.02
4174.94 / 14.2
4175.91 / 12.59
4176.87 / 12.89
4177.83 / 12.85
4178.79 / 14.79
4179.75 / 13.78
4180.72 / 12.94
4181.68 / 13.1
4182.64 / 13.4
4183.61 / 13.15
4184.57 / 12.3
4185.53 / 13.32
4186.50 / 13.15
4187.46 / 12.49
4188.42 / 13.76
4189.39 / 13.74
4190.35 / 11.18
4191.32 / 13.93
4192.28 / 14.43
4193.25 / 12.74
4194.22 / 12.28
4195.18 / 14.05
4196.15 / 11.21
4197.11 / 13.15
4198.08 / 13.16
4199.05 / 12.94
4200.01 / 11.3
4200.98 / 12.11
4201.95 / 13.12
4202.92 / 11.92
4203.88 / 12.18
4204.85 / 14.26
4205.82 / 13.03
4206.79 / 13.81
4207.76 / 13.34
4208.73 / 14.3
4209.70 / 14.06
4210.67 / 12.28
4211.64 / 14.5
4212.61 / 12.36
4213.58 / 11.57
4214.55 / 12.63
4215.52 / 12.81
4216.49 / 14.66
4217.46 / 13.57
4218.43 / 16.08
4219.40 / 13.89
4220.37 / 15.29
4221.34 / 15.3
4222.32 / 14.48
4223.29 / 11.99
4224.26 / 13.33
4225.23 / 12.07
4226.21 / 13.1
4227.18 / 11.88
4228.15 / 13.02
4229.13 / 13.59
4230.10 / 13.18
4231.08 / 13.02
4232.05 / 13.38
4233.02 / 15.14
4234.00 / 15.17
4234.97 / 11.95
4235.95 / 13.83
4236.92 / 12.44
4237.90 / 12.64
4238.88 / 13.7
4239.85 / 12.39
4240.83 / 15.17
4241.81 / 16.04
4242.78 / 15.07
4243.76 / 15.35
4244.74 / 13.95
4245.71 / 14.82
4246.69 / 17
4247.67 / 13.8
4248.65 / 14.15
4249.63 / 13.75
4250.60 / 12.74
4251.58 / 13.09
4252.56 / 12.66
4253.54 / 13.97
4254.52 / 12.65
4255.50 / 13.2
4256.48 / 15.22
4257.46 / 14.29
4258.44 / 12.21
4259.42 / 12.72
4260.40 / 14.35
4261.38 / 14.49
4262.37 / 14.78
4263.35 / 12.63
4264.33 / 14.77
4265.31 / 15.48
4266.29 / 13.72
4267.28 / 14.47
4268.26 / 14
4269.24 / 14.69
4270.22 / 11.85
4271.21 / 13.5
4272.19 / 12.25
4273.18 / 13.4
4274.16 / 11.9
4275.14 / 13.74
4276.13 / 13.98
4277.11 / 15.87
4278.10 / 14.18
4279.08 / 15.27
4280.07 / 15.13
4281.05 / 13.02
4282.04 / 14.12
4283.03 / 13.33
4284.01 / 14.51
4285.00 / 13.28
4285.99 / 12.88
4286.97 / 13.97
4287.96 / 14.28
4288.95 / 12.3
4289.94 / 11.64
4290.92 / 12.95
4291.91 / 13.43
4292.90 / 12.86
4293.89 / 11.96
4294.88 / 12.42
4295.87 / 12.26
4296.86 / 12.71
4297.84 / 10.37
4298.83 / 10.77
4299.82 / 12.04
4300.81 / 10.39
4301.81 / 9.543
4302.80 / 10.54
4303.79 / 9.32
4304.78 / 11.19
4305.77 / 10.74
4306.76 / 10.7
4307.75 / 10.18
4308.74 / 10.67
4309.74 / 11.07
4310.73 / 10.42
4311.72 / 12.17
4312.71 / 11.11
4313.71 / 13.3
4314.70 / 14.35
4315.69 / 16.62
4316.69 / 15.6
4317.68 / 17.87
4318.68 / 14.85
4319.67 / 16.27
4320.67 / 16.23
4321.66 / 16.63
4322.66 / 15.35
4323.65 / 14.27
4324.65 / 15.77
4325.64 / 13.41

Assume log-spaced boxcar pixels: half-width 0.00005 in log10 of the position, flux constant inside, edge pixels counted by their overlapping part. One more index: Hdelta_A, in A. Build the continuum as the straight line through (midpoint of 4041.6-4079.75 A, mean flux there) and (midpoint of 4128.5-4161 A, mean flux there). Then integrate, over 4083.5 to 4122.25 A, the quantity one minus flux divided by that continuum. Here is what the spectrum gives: -1.05 A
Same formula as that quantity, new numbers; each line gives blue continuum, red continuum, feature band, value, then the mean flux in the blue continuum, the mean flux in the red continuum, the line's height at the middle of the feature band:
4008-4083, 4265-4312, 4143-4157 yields 1.5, 13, 12.6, 12.8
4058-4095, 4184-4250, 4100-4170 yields 4.3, 13.2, 13.5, 13.3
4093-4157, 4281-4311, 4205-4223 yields -2.3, 12.5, 11.9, 12.2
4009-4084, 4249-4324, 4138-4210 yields 2.2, 13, 13.2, 13.1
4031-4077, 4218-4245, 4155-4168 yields 0.8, 13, 13.8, 13.5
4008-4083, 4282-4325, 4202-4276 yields -4.3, 13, 12.9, 12.9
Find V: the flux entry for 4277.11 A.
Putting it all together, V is 15.87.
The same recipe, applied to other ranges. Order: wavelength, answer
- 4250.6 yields 12.74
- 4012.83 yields 12.89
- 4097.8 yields 12.95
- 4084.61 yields 15.77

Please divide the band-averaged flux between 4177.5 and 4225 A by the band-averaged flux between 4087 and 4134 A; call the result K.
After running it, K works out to 1.0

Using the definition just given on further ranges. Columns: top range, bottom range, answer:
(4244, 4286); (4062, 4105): 1.07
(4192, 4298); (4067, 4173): 1.06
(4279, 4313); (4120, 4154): 0.96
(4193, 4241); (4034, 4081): 1.03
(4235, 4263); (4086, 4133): 1.08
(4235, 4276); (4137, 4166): 1.14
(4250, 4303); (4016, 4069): 1.02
